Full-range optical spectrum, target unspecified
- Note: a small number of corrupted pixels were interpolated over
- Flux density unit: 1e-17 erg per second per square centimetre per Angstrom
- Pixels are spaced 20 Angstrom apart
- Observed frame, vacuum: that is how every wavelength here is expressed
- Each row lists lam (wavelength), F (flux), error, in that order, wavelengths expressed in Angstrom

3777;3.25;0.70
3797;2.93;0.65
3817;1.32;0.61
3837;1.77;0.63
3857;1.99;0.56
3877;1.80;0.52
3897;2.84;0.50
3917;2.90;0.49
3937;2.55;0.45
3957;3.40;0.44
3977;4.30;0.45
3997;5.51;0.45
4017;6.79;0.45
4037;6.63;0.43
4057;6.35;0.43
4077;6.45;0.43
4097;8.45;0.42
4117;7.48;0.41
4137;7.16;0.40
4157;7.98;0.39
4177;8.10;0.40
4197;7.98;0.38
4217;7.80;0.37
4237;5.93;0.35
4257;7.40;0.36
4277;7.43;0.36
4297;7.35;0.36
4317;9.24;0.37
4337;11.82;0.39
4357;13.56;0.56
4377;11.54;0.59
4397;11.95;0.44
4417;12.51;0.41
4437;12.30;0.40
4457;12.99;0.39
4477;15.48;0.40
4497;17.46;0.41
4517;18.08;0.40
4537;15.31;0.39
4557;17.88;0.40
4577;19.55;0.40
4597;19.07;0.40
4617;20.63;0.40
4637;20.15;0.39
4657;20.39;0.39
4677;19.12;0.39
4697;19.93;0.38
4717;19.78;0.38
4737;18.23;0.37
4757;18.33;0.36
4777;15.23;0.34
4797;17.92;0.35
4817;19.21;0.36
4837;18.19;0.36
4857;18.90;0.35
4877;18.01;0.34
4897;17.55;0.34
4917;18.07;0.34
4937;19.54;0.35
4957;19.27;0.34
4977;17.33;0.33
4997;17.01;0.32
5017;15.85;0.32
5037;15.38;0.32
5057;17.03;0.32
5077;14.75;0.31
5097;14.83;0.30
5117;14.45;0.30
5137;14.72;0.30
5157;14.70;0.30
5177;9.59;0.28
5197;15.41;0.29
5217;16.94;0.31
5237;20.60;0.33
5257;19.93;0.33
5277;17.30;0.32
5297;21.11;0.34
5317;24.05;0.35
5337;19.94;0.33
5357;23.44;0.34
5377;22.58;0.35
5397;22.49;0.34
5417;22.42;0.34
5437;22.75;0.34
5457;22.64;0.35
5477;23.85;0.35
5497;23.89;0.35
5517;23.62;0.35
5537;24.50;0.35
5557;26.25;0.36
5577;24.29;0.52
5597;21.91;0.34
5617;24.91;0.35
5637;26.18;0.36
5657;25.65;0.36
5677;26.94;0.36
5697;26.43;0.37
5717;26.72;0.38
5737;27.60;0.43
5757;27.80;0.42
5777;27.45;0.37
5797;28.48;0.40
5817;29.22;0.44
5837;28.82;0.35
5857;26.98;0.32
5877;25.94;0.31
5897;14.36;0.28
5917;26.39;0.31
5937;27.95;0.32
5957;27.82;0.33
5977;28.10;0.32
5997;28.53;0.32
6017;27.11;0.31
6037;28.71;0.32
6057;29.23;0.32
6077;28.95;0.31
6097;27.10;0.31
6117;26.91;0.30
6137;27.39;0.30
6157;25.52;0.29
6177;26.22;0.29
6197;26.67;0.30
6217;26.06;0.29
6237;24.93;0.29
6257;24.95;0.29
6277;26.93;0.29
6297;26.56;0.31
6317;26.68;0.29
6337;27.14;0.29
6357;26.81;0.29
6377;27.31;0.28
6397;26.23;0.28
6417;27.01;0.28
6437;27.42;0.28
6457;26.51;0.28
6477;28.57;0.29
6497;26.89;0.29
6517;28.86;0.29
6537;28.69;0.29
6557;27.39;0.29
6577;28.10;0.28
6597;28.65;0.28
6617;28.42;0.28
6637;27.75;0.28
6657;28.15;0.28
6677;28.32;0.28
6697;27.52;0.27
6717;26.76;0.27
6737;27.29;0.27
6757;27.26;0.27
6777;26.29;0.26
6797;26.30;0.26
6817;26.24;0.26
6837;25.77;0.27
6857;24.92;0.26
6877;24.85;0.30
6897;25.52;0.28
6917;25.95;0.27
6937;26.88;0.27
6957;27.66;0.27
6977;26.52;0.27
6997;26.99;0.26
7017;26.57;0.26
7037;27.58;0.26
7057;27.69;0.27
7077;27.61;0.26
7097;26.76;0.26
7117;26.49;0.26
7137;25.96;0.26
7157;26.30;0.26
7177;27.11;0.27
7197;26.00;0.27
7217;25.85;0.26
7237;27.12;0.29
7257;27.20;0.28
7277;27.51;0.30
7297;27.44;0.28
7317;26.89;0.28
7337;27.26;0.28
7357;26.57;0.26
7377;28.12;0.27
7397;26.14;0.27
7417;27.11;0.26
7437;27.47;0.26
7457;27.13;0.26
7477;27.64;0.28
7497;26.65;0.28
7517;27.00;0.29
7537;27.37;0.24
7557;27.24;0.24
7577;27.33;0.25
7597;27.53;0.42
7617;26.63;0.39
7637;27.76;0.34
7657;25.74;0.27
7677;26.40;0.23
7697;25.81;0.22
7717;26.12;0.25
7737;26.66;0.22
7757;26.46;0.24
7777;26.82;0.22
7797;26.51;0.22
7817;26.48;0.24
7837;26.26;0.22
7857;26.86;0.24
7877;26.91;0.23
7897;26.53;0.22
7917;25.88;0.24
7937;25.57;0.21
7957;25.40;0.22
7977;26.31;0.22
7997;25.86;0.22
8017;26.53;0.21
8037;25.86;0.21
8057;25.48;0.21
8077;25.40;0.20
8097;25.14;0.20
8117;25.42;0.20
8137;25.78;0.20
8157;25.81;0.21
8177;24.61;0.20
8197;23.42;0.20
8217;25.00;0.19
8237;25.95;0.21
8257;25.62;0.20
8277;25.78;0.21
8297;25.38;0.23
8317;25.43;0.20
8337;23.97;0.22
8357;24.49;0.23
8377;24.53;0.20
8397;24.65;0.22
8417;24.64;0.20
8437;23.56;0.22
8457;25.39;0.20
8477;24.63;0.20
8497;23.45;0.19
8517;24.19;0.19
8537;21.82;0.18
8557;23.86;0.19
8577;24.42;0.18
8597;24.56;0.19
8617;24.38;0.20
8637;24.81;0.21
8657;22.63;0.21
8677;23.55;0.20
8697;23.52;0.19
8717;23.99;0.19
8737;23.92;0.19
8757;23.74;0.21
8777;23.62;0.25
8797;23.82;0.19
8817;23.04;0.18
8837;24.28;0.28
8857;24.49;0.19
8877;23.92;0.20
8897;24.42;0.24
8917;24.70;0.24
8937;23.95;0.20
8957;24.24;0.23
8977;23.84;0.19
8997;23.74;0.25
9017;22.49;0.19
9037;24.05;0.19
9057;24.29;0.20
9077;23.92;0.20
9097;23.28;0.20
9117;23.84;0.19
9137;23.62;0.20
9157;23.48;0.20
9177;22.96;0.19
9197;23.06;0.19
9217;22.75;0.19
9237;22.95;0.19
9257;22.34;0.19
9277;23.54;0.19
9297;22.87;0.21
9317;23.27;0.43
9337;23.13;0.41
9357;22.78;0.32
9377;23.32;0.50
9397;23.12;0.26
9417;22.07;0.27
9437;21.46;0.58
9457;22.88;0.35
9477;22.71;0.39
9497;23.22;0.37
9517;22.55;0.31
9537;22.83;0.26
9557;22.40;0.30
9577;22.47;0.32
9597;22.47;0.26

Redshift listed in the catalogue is 0.000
